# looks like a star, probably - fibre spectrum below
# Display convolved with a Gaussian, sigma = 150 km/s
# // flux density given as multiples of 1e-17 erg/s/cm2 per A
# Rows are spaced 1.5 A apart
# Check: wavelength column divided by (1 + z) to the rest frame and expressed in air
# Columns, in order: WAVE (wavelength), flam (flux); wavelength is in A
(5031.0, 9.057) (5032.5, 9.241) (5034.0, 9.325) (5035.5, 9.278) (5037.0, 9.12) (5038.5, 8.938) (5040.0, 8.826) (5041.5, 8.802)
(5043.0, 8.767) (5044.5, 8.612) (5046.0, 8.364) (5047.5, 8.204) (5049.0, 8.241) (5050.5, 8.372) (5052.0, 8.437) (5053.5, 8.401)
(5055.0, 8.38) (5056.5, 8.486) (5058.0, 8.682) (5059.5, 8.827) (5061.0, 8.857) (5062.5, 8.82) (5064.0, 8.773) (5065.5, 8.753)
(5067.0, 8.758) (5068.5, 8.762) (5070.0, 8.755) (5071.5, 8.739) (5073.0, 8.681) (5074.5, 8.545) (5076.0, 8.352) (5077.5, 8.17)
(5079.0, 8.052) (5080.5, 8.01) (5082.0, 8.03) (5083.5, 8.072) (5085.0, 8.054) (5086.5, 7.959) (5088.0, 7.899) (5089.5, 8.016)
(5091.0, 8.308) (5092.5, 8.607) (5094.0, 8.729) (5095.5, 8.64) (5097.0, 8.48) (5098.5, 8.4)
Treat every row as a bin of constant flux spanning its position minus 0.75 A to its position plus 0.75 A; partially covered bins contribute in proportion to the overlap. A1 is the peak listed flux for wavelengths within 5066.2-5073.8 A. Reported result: 8.762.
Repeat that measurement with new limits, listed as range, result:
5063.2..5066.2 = 8.773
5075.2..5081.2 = 8.352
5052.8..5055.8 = 8.401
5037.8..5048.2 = 8.938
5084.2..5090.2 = 8.054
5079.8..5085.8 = 8.072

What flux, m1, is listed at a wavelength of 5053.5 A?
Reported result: 8.401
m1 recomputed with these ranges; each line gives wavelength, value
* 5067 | 8.758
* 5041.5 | 8.802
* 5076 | 8.352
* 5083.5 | 8.072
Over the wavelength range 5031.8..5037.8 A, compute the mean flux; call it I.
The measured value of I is 9.24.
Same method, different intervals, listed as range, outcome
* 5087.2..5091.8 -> 8.08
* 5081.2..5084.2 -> 8.05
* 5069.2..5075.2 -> 8.68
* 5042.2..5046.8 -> 8.58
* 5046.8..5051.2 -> 8.27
